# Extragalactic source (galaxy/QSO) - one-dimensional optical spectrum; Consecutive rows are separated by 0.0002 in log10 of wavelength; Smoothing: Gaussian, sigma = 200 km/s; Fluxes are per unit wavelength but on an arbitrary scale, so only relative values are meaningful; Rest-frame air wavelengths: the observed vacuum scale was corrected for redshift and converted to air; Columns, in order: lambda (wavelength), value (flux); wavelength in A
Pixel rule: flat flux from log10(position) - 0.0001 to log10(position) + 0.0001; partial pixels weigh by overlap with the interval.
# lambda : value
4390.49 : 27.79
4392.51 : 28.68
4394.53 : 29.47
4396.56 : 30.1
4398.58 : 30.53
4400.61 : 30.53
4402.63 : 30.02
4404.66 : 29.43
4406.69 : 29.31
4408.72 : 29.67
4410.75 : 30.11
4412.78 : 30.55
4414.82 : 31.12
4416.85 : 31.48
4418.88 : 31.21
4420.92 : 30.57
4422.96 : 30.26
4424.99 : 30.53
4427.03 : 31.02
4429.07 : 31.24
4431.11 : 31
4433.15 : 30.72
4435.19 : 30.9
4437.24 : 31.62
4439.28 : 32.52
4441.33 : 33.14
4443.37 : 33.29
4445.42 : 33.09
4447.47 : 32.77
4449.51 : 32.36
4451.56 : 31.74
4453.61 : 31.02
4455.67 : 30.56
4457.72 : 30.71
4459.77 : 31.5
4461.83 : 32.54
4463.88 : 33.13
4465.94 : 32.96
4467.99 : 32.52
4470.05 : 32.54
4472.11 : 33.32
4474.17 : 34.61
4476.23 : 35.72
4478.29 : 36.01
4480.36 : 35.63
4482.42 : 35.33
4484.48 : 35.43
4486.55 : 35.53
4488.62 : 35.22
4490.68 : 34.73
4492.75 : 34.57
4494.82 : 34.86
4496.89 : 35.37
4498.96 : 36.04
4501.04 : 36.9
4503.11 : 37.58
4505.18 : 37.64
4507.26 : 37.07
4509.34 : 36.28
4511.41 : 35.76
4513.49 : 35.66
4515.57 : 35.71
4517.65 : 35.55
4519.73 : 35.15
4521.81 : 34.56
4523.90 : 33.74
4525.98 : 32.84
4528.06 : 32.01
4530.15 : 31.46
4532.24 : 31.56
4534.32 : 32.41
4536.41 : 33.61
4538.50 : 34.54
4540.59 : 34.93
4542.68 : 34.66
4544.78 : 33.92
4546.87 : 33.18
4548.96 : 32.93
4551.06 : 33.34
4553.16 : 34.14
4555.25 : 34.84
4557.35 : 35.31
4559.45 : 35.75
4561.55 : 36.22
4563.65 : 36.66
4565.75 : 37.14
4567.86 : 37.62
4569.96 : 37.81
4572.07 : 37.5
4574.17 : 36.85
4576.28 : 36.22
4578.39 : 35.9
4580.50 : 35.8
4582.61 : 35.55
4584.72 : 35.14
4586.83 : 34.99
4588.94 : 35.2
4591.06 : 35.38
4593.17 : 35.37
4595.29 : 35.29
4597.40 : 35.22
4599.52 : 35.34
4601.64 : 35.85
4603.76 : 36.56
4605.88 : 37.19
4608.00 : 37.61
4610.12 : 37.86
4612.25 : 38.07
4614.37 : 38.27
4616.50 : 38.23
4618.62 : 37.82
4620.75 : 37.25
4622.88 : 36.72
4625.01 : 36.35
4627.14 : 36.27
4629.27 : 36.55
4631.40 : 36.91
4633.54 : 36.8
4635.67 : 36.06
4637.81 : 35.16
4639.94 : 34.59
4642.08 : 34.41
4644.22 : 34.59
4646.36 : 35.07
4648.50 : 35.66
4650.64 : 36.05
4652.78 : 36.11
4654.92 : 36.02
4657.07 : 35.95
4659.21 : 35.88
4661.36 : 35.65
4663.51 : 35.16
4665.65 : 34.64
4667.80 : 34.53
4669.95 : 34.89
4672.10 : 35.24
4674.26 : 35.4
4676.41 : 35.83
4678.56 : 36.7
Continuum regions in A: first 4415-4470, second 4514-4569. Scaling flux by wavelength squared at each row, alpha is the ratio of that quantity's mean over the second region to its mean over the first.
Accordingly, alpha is 1.13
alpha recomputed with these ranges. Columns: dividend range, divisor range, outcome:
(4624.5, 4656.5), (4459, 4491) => 1.12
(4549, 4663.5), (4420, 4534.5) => 1.14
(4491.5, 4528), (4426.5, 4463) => 1.15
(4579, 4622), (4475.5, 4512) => 1.06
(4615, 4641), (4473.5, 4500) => 1.10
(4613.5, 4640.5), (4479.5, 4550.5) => 1.11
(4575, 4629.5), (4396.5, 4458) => 1.26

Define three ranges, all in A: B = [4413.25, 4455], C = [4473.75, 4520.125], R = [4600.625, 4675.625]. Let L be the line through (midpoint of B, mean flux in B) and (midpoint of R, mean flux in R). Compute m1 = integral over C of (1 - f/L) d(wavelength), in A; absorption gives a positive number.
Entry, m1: -4.0 A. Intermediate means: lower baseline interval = 31.6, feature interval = 35.8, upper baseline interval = 36.1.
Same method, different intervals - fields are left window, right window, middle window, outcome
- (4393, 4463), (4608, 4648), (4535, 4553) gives 0.2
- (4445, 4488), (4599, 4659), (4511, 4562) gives 0.8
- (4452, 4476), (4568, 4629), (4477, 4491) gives -1.0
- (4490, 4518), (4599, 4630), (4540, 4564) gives 1.2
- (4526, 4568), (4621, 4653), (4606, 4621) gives -1.0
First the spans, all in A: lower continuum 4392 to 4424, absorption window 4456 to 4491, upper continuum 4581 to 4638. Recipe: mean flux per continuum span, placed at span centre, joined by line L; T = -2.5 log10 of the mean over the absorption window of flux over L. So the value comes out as -0.05 mag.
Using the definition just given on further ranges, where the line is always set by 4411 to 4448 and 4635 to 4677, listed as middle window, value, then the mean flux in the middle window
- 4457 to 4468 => -0.01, 32.3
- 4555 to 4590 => -0.07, 36.2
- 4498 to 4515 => -0.12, 36.6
